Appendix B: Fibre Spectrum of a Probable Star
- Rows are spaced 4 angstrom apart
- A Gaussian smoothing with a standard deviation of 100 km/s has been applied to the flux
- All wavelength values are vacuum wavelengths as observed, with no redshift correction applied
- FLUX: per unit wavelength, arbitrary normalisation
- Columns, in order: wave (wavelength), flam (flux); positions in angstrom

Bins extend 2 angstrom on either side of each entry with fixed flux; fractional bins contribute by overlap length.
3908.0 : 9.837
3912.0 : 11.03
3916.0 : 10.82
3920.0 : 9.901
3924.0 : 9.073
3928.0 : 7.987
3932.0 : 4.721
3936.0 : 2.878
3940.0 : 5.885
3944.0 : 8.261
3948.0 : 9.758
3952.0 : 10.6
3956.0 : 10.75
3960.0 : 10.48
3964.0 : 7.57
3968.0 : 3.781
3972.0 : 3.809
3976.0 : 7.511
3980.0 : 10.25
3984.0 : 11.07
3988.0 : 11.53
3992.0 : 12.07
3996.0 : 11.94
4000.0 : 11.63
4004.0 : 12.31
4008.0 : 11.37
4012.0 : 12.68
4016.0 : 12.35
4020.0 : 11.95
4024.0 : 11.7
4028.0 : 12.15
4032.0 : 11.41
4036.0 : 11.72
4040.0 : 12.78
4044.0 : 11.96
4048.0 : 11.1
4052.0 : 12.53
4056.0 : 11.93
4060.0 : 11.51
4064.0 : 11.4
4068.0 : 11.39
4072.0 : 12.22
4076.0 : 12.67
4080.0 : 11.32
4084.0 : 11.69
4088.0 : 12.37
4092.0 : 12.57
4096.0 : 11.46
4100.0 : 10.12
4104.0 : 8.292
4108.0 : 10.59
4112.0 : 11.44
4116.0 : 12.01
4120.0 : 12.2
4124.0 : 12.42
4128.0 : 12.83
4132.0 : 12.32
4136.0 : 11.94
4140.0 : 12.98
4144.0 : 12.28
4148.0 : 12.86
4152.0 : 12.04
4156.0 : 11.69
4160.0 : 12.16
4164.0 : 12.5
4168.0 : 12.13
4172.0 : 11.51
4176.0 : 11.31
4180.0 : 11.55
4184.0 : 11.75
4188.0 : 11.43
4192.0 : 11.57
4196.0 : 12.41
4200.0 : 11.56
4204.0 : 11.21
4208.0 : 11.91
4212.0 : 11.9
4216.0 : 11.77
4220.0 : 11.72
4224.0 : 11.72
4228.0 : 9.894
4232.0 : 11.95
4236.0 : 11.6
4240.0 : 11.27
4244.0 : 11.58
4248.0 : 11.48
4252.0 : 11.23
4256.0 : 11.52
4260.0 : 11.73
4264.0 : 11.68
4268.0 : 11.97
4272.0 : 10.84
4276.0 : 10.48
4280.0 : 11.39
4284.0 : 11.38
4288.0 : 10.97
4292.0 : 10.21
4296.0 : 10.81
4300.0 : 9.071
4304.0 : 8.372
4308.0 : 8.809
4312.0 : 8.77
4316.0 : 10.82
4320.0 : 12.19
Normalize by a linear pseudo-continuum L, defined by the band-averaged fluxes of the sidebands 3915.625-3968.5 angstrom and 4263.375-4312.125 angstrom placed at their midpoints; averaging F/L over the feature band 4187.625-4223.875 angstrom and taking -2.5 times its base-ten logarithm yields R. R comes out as -0.19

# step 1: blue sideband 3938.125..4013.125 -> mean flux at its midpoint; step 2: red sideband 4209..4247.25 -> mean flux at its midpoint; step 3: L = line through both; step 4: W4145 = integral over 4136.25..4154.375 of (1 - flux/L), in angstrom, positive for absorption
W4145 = -2.64 angstrom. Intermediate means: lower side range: 9.62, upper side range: 11.5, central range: 12.5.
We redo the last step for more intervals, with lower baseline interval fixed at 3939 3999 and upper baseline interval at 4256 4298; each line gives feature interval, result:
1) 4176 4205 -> -2.9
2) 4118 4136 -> -3.9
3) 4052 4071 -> -3.8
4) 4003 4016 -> -3.8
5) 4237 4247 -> -0.5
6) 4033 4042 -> -2.4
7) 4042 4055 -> -3.0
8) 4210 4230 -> -1.1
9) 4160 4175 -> -2.3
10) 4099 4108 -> 0.5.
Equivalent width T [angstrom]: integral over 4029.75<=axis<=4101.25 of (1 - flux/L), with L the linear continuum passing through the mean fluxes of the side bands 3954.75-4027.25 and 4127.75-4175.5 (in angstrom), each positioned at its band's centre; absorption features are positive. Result -4.0 angstrom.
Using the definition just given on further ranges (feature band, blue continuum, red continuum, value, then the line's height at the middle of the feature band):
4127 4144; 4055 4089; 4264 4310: -1.6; 11.4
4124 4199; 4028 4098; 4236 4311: -4.5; 11.4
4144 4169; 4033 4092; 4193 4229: -1.1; 11.7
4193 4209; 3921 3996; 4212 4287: -1.3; 10.9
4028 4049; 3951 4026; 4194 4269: -2.6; 10.5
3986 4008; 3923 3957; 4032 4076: -4.7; 9.76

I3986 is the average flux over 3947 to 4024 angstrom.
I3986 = 10.2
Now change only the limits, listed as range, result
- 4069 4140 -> 11.7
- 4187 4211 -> 11.7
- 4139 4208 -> 11.9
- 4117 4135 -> 12.4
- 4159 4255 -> 11.6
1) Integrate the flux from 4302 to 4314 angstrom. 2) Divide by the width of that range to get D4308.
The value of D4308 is 8.65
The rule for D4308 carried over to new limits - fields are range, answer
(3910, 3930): 9.76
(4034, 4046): 12.2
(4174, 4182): 11.4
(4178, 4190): 11.6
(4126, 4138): 12.4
